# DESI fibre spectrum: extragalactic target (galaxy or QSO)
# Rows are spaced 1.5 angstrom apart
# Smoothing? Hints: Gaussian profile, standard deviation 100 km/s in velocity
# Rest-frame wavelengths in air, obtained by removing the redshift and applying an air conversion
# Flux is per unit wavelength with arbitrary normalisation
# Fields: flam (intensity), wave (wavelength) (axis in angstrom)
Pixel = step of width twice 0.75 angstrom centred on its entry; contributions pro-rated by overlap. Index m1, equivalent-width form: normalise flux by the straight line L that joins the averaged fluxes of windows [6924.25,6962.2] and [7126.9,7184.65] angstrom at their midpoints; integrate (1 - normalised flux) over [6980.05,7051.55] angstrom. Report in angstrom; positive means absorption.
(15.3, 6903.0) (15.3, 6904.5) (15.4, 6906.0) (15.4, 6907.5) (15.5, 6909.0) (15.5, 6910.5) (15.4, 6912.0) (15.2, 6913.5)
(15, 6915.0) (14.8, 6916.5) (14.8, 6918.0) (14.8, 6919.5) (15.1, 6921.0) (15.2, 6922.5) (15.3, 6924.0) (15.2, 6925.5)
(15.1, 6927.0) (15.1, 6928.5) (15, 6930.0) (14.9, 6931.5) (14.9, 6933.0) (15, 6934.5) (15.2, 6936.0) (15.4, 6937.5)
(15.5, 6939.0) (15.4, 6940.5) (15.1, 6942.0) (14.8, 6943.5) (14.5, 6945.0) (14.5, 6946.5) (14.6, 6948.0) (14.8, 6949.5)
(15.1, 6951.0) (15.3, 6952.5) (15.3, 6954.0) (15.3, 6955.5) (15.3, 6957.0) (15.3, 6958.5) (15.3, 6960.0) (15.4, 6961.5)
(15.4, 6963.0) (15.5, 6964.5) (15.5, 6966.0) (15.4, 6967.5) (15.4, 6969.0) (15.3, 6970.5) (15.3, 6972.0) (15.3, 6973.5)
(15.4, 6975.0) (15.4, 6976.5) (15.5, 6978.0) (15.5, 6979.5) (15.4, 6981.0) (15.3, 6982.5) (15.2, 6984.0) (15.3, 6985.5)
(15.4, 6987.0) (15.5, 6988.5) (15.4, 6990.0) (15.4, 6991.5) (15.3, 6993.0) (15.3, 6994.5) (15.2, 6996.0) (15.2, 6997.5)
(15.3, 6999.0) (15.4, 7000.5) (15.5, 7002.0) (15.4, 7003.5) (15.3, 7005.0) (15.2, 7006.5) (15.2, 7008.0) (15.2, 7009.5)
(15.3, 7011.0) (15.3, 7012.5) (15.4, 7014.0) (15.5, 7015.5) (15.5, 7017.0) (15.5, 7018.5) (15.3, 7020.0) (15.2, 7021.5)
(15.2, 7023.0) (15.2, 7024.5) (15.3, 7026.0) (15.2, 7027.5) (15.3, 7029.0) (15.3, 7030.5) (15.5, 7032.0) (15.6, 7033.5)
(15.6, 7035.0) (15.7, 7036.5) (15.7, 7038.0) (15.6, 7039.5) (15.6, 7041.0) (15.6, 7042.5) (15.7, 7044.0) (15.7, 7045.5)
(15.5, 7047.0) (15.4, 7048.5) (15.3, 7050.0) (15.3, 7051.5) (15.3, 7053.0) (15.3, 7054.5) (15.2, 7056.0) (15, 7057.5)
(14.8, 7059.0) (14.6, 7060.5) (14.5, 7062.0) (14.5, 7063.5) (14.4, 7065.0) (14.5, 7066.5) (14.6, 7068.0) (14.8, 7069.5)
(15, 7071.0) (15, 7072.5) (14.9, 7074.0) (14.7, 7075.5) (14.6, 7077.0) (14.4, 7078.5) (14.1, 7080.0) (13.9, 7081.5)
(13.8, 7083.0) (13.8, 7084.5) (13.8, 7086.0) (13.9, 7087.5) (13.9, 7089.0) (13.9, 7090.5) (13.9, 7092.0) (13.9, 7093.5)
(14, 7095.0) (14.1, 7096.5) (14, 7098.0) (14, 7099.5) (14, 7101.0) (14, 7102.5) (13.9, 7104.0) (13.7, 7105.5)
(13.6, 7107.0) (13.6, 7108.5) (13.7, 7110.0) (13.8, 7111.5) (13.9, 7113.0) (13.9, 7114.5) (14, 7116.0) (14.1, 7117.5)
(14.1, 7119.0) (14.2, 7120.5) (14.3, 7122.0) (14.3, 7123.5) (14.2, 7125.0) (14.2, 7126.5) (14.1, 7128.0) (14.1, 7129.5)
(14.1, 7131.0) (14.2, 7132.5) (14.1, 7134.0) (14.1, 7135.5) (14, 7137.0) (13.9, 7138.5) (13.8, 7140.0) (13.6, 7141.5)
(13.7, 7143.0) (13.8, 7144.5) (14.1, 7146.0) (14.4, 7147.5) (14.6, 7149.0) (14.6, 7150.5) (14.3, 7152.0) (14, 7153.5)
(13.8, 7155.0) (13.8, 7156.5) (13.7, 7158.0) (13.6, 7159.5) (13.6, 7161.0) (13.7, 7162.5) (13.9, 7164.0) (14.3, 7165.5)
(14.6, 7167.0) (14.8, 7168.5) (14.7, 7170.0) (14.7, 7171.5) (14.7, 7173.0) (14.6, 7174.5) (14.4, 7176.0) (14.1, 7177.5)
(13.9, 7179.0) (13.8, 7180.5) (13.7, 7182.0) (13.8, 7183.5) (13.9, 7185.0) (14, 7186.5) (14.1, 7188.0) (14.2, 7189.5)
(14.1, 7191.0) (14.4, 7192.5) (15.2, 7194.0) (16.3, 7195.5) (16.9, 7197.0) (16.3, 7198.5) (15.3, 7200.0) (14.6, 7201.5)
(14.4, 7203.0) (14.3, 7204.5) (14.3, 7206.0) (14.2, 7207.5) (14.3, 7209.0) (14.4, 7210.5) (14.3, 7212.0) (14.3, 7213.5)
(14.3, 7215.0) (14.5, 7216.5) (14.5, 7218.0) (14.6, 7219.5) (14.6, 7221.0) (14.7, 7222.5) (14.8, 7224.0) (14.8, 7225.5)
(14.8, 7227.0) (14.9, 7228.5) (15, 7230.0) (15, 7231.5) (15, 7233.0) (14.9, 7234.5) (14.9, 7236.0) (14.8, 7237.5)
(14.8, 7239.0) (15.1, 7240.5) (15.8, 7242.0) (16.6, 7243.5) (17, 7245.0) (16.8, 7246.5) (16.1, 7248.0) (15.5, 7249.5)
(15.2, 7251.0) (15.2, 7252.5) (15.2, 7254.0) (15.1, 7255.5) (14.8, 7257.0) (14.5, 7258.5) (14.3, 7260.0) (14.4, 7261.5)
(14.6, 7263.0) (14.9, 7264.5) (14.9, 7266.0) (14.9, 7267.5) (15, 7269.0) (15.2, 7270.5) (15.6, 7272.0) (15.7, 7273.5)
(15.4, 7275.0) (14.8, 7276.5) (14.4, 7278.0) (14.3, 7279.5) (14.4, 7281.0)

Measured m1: -3.1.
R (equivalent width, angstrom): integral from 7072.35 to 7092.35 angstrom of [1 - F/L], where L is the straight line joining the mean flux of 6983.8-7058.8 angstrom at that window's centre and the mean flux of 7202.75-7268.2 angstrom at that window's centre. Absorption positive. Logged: 1.4 angstrom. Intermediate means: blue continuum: 15.4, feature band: 14.2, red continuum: 14.9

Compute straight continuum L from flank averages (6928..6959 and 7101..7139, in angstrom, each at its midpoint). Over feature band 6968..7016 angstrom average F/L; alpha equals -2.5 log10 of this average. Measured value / -0.04 mag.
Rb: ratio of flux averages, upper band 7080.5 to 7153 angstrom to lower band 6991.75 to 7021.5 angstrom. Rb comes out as 0.91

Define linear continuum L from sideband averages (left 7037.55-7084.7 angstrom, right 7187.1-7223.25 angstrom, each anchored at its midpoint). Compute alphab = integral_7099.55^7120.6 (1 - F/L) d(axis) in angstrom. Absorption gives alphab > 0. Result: 1.4 angstrom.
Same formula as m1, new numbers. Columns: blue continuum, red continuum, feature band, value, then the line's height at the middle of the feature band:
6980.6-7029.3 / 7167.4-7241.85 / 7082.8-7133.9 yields 3.4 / 15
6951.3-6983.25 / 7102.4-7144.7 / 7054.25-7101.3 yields 0.1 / 14.4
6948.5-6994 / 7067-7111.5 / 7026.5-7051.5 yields -1.5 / 14.6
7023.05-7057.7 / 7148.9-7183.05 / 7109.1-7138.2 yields 1.0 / 14.6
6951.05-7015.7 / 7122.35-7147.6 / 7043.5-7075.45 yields -0.7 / 14.7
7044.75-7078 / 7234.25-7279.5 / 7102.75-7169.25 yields 4.5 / 15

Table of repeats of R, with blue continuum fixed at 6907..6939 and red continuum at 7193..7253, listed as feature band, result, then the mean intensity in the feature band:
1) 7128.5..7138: 0.63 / 14.1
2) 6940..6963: 0.09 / 15.1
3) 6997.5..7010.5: -0.16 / 15.3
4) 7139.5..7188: 3.20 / 14.1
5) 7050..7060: -0.02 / 15.1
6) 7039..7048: -0.30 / 15.6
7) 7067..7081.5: 0.46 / 14.6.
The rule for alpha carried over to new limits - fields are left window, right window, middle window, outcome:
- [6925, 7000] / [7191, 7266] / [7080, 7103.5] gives 0.09 mag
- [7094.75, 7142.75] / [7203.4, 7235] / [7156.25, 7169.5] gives 0.02 mag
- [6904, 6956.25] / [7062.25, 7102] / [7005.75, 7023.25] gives -0.05 mag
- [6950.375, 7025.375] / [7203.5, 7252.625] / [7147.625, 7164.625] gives 0.08 mag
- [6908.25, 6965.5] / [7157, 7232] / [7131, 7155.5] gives 0.04 mag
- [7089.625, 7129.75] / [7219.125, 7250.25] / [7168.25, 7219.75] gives 0.02 mag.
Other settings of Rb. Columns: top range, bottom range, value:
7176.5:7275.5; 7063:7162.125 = 1.06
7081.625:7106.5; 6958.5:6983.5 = 0.90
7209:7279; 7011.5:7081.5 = 0.99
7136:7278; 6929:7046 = 0.96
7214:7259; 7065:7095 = 1.06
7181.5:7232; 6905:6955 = 0.97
